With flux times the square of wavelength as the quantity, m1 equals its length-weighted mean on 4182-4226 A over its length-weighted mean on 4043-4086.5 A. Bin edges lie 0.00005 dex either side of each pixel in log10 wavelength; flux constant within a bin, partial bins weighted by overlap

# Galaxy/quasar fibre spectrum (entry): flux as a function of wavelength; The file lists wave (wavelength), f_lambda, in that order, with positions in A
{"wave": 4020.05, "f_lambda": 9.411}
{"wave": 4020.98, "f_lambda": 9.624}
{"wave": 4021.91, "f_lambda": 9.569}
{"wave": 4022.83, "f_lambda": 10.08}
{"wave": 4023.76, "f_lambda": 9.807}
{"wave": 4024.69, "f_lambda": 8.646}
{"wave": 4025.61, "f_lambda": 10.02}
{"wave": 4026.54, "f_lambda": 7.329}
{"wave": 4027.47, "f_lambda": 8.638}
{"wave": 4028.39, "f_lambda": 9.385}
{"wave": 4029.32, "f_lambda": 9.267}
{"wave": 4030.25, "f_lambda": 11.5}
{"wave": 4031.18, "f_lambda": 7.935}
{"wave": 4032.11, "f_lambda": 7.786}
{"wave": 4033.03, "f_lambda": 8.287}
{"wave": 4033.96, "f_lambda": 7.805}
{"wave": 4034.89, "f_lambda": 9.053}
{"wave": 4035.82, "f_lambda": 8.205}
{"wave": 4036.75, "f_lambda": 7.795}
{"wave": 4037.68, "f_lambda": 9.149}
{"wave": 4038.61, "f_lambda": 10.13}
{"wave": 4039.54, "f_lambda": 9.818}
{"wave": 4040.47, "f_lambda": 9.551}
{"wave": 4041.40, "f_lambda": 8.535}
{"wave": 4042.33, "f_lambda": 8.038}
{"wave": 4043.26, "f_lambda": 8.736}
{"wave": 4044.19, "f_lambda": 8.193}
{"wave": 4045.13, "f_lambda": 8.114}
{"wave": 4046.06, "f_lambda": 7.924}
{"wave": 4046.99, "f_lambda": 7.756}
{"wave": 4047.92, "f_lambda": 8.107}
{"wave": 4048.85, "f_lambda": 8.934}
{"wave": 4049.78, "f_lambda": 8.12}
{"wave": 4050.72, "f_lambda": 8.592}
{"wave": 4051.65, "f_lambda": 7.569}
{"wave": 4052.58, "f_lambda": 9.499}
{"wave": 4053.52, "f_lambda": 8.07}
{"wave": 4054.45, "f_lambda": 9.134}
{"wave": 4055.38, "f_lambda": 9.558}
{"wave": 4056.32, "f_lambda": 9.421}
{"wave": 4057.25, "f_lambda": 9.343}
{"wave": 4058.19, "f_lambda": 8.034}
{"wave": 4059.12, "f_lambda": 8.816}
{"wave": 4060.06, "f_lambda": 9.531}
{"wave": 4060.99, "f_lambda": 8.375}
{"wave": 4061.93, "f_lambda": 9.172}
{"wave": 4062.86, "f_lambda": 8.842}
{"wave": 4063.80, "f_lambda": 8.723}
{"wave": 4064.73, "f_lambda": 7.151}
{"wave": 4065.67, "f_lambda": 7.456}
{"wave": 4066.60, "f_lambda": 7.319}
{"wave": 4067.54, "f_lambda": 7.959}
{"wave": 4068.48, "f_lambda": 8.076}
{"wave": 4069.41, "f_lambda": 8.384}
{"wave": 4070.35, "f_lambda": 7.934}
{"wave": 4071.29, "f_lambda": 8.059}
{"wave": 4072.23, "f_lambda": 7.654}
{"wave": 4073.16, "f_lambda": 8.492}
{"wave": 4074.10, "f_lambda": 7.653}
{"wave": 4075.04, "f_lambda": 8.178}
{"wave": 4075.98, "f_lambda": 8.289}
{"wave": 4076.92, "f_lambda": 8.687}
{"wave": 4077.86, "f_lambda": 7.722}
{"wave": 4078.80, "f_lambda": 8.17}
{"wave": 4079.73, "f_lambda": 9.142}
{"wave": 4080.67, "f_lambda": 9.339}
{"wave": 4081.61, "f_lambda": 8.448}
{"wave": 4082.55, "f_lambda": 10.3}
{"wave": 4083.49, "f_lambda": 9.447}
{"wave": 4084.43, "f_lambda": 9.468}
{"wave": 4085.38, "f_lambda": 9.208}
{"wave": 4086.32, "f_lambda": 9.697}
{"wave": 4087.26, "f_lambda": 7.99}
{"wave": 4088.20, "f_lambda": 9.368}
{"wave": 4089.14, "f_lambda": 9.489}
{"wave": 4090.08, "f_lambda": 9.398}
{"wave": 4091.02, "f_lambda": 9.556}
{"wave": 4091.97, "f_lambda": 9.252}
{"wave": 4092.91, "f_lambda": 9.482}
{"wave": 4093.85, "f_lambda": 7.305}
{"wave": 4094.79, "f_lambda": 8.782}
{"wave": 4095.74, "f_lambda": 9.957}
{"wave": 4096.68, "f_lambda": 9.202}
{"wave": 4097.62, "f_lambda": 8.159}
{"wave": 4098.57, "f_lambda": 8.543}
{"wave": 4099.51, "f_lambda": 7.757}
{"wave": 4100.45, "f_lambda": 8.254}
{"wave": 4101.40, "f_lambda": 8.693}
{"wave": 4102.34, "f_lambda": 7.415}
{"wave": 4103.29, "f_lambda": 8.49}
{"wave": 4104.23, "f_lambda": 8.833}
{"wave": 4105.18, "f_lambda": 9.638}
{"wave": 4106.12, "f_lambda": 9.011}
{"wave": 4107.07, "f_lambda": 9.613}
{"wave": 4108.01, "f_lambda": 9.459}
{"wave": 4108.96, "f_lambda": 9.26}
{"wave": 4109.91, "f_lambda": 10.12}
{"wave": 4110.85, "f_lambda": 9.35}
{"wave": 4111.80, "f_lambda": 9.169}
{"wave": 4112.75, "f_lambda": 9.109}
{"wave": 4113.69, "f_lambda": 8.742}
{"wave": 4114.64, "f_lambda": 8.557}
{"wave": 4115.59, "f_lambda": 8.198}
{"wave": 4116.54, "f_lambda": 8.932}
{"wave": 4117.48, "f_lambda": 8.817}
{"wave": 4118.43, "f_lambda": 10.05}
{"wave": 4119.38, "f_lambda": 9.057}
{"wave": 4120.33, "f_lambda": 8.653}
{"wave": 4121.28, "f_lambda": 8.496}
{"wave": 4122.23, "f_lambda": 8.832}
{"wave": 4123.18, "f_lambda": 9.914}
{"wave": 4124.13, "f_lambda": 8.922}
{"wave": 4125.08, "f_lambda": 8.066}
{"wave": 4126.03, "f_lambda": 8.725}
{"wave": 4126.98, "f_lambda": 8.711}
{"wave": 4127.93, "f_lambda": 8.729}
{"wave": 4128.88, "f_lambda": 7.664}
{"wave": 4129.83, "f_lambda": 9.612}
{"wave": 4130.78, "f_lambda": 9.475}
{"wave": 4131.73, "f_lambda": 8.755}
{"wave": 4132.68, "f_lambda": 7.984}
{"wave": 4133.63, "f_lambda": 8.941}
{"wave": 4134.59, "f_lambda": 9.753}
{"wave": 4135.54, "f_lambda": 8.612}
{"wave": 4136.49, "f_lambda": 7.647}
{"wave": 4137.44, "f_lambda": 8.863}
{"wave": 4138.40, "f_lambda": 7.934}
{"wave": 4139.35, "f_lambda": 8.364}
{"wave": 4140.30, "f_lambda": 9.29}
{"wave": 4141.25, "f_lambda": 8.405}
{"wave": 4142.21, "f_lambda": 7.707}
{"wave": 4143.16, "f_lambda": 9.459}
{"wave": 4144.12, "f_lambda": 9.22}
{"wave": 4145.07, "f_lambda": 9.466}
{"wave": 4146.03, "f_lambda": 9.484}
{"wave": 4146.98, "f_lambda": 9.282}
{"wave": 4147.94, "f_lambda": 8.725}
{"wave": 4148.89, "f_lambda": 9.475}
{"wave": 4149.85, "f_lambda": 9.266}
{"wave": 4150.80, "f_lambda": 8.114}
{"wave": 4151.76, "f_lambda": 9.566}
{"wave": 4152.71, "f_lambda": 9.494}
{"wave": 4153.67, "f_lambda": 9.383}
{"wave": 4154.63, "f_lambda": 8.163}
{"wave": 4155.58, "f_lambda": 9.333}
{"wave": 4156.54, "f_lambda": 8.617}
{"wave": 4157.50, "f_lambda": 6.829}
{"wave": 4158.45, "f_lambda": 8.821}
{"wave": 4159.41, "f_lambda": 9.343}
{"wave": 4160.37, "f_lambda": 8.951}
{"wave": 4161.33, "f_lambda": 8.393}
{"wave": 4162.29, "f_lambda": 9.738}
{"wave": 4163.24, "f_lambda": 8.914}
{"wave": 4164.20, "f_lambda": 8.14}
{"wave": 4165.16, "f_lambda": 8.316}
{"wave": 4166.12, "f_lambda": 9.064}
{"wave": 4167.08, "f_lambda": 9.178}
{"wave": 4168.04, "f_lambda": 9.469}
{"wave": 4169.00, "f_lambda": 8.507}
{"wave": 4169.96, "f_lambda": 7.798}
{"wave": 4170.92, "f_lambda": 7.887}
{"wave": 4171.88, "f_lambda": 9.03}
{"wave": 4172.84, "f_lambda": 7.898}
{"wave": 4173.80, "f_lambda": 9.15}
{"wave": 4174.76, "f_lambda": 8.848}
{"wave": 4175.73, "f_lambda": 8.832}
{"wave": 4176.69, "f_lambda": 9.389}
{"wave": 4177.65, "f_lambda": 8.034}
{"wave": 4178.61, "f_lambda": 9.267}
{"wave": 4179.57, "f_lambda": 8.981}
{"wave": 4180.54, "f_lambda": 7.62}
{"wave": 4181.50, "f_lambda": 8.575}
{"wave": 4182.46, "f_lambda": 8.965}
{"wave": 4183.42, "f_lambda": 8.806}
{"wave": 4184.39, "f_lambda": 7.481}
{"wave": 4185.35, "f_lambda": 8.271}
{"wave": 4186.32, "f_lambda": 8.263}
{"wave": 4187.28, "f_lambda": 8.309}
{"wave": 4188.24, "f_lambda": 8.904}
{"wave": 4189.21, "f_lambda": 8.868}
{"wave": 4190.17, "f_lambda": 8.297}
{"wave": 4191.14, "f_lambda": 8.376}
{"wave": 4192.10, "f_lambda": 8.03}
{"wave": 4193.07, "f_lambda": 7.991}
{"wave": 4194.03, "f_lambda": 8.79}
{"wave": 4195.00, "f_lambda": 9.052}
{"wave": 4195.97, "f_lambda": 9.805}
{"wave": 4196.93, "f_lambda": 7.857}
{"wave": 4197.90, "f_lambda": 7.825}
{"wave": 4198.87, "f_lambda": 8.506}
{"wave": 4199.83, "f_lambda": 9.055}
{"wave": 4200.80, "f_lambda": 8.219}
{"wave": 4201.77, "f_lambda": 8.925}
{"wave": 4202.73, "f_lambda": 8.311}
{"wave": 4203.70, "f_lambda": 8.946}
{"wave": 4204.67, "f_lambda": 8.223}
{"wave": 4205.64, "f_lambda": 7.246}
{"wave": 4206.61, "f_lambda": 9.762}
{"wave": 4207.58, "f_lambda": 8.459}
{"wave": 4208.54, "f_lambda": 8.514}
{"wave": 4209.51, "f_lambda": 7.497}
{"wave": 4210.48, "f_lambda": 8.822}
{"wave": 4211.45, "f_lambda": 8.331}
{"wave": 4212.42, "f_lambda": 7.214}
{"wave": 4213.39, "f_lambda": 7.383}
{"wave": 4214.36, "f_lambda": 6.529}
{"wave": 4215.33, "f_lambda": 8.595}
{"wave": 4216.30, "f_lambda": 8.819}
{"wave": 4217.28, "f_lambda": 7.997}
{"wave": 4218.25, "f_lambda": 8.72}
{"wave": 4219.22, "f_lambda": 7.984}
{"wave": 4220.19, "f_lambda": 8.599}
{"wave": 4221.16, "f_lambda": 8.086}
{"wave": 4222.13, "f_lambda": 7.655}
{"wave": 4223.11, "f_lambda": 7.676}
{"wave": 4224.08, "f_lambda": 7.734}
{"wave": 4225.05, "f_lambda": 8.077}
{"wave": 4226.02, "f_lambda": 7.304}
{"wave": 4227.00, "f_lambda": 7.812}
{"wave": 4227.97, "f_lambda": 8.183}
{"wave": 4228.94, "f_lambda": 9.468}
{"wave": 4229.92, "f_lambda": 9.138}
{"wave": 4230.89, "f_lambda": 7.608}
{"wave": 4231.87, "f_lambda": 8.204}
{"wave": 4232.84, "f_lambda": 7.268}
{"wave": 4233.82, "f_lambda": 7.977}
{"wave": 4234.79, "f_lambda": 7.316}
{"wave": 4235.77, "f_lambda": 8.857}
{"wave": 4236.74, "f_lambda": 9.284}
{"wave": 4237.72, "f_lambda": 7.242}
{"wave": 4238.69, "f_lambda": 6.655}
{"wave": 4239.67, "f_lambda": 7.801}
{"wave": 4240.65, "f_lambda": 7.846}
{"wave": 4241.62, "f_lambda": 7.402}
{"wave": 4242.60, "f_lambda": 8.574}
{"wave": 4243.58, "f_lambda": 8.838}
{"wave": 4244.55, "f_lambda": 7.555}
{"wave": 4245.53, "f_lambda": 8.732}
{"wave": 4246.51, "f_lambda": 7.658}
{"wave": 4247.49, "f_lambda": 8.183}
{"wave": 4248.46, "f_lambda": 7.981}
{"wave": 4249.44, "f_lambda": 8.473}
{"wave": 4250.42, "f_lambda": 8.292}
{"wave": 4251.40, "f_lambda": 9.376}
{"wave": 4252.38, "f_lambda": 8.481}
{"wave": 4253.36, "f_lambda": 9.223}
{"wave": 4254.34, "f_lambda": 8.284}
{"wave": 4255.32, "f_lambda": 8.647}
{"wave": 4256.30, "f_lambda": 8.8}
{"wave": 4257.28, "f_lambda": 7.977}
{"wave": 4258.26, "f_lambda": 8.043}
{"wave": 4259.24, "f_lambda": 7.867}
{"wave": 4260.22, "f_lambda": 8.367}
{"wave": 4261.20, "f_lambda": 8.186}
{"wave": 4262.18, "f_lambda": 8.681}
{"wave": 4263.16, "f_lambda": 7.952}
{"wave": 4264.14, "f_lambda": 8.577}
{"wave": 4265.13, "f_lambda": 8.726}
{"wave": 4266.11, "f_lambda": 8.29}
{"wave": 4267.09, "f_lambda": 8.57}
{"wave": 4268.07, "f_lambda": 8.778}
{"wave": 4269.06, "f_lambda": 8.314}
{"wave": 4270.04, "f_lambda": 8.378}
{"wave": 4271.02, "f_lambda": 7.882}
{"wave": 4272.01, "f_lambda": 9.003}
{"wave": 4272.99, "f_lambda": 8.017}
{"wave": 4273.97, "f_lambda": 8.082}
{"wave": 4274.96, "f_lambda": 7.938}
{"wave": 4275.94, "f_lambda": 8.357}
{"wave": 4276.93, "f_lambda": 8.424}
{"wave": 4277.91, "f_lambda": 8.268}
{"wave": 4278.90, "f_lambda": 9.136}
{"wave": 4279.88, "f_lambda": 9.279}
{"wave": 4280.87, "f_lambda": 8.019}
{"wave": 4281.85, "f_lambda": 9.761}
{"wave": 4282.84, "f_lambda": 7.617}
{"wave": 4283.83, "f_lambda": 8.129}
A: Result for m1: 1.04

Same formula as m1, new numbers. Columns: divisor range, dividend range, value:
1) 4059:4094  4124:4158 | 1.05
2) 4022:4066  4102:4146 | 1.06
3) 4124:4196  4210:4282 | 0.99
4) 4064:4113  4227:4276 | 1.03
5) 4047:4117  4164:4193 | 1.03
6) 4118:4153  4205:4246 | 0.95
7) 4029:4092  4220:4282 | 1.05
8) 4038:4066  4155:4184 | 1.06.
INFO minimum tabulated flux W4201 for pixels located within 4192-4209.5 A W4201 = 7.246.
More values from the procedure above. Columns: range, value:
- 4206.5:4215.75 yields 6.529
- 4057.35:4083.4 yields 7.151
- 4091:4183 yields 6.829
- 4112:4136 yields 7.664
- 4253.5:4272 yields 7.867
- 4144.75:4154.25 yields 8.114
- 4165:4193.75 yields 7.481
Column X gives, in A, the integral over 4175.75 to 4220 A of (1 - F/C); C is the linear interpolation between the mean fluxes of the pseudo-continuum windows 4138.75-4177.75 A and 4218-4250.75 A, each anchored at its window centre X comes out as 0.12 A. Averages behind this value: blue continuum 8.82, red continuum 8.06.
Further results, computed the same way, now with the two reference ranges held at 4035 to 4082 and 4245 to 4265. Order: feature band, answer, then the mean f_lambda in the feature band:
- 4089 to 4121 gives -1.8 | 8.94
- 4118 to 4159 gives -1.9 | 8.83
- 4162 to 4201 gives -0.8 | 8.59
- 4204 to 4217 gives 0.5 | 8.11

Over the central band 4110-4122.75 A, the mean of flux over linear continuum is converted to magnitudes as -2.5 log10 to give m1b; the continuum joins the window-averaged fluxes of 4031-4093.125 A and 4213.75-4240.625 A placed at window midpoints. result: -0.067 mag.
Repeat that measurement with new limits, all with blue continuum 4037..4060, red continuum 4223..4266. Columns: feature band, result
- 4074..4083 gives 0.00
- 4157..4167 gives -0.03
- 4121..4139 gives -0.03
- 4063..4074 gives 0.09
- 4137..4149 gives -0.05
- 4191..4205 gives -0.03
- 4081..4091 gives -0.08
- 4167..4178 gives -0.03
